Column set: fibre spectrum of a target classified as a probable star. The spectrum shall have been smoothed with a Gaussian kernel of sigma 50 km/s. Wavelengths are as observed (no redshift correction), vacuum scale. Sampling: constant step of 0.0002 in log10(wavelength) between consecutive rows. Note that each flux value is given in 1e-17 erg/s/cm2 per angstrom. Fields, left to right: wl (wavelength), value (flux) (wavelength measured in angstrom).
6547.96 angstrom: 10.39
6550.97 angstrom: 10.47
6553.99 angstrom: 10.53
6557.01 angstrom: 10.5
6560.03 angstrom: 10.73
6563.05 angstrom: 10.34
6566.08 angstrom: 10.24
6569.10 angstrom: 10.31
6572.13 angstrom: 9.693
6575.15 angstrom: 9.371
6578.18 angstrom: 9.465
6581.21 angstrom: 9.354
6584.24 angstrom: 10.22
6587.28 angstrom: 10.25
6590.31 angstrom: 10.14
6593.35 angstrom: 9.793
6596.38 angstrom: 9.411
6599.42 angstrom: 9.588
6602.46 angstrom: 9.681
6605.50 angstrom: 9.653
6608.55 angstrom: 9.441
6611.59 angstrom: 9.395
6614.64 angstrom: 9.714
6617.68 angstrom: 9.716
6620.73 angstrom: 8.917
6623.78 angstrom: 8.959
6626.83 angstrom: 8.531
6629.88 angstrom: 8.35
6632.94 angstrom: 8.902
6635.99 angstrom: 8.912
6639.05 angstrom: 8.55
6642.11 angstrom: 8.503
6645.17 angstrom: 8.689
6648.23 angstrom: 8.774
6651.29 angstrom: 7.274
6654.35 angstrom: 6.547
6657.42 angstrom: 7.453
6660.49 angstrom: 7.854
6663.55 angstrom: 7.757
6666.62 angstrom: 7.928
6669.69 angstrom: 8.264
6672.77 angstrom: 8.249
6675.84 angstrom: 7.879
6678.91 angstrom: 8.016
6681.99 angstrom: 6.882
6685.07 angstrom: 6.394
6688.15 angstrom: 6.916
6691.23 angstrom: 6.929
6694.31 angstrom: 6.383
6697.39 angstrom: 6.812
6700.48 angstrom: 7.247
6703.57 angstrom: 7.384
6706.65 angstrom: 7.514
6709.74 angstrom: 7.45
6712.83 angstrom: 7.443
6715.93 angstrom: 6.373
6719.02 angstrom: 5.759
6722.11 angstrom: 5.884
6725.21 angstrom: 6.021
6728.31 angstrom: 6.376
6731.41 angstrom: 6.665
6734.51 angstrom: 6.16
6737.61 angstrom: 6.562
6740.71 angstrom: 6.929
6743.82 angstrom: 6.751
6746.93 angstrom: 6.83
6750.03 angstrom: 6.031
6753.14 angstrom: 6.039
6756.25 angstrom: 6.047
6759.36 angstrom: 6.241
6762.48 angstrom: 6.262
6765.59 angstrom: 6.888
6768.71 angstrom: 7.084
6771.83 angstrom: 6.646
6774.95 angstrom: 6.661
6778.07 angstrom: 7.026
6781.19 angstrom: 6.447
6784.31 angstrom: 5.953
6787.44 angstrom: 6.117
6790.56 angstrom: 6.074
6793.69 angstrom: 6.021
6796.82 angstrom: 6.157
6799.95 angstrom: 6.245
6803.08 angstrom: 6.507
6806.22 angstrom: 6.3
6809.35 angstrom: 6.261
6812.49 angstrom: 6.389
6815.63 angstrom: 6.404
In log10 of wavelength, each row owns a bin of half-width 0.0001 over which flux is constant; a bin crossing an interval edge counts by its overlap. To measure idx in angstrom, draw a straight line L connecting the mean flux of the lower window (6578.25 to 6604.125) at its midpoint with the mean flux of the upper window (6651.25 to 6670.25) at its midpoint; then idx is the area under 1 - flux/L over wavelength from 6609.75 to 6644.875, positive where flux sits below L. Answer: -1.26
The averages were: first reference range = 9.79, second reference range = 7.57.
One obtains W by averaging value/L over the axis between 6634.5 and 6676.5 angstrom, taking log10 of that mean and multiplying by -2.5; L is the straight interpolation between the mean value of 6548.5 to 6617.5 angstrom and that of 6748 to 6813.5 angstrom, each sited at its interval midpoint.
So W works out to 0.07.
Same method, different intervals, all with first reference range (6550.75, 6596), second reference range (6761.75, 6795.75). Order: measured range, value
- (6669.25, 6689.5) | 0.10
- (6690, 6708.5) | 0.12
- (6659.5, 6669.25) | 0.08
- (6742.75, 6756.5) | 0.10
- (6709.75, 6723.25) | 0.16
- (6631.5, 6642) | 0.03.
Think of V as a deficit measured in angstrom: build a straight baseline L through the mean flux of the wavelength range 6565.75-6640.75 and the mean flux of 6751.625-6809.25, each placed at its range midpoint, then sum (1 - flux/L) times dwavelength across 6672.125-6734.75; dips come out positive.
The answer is 6.7 angstrom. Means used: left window 9.45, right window 6.37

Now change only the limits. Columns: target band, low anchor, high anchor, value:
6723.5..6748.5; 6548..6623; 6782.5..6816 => 2.6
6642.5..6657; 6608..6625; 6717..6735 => 1.0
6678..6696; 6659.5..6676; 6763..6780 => 2.1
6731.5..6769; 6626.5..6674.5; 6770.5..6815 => 2.2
